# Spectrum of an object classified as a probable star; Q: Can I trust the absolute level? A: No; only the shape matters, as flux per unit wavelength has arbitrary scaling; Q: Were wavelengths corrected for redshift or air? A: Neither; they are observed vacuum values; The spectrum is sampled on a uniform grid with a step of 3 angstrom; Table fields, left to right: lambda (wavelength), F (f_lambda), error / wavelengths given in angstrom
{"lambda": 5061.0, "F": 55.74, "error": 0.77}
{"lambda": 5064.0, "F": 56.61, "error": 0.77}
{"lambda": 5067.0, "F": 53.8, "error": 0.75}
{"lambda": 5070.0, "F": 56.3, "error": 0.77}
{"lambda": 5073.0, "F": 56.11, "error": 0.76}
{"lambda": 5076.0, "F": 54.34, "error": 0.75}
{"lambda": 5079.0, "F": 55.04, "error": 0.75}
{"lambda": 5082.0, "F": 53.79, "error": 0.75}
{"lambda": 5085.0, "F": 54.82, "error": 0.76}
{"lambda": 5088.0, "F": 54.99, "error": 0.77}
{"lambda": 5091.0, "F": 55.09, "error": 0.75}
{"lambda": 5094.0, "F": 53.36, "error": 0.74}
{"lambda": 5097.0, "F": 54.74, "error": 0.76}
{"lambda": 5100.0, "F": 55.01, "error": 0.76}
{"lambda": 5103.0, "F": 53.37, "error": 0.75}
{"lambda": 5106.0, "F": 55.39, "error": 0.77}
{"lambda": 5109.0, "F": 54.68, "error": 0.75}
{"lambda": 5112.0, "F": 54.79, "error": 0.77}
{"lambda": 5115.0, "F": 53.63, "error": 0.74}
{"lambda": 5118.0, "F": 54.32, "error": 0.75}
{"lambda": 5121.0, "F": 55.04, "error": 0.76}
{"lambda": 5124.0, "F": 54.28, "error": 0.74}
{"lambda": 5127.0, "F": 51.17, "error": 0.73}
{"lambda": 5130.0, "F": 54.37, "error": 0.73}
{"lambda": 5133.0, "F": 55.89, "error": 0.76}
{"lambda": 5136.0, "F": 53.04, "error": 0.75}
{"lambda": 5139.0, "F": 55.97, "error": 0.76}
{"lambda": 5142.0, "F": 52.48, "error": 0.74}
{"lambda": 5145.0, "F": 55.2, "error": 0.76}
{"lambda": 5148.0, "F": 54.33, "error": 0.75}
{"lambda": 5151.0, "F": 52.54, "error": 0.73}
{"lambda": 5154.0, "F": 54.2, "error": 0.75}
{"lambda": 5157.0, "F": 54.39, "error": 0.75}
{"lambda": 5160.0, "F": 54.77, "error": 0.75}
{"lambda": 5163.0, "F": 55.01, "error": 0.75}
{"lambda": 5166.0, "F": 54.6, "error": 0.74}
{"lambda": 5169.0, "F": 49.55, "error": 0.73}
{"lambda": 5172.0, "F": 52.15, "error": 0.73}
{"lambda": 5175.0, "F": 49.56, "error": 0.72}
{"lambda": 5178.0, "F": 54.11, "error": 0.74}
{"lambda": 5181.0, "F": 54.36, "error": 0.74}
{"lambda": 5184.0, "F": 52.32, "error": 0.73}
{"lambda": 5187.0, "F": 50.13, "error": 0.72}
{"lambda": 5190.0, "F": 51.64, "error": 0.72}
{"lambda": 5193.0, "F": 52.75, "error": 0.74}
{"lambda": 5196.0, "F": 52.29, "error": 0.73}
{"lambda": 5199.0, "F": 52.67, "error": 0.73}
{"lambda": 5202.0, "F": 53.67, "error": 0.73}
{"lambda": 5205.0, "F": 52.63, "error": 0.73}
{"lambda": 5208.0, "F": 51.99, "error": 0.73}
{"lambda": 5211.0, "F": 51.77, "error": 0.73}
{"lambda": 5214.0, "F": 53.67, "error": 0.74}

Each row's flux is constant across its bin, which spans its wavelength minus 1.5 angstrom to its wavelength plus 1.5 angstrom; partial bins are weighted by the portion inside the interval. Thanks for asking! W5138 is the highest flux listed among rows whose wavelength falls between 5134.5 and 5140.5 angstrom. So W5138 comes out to 55.97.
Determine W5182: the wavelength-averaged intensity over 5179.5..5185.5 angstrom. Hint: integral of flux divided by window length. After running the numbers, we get 53.3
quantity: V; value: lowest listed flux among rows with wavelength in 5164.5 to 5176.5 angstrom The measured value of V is 49.55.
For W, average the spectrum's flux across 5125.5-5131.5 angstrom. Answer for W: 52.8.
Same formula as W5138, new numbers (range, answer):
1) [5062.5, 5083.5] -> 56.61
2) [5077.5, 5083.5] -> 55.04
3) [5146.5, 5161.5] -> 54.77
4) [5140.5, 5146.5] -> 55.2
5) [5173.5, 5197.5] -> 54.36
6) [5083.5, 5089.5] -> 54.99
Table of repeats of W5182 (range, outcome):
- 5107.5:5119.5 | 54.4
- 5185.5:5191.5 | 50.9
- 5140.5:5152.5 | 53.6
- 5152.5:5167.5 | 54.6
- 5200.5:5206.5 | 53.1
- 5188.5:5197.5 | 52.2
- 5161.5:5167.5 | 54.8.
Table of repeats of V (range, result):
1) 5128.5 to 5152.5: 52.48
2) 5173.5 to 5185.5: 49.56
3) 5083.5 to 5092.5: 54.82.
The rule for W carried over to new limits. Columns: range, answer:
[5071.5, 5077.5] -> 55.2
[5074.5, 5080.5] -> 54.7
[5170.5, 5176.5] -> 50.9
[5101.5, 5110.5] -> 54.5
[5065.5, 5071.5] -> 55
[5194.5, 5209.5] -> 52.6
